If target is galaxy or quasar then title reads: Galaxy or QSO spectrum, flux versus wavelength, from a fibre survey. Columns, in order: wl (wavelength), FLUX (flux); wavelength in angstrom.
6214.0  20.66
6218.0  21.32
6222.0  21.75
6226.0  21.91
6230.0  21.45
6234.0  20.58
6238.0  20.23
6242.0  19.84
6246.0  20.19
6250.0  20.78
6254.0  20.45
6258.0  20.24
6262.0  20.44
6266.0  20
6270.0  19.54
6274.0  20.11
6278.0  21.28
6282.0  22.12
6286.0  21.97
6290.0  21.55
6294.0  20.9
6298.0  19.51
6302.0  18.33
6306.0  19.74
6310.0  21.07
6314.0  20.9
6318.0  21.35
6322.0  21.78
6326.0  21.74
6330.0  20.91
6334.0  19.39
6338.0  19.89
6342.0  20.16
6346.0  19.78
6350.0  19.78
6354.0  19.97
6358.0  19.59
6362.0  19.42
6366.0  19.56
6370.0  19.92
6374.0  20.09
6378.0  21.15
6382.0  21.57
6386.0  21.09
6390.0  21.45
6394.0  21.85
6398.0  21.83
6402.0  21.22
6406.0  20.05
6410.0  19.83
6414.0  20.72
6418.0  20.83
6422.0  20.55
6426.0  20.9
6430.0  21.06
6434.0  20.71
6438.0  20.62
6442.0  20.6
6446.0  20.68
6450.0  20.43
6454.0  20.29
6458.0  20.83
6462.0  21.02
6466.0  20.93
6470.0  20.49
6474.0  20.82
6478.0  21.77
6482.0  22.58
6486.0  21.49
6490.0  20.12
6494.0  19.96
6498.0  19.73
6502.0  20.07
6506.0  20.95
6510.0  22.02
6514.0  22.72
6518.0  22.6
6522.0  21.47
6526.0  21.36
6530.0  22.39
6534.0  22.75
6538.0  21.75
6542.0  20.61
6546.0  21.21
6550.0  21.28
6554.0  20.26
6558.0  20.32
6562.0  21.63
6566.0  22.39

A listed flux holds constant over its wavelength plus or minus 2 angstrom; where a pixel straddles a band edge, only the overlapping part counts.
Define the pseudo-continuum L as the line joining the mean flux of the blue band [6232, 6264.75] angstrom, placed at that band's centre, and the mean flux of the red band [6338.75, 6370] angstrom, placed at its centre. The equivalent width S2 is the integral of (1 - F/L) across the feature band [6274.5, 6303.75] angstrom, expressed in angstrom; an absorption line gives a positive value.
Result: -1.0 angstrom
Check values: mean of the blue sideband 20.3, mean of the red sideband 19.8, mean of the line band 20.8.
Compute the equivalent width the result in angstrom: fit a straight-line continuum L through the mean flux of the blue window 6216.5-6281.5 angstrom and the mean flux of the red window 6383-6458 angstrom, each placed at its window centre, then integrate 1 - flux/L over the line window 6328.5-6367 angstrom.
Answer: 1.7 angstrom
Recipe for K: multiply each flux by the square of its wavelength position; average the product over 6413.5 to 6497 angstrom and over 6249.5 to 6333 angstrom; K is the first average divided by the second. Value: 1.06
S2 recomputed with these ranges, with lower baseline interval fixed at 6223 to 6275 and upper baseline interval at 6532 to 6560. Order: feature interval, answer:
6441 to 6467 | 0.3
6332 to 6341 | 0.4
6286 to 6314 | 0.3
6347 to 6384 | 1.1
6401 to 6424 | 0.4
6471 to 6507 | 0.4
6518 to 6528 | -0.3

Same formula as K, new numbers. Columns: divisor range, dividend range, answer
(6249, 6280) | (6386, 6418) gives 1.08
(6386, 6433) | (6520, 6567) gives 1.07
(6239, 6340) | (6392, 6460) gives 1.05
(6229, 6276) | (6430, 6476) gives 1.09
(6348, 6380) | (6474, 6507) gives 1.09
